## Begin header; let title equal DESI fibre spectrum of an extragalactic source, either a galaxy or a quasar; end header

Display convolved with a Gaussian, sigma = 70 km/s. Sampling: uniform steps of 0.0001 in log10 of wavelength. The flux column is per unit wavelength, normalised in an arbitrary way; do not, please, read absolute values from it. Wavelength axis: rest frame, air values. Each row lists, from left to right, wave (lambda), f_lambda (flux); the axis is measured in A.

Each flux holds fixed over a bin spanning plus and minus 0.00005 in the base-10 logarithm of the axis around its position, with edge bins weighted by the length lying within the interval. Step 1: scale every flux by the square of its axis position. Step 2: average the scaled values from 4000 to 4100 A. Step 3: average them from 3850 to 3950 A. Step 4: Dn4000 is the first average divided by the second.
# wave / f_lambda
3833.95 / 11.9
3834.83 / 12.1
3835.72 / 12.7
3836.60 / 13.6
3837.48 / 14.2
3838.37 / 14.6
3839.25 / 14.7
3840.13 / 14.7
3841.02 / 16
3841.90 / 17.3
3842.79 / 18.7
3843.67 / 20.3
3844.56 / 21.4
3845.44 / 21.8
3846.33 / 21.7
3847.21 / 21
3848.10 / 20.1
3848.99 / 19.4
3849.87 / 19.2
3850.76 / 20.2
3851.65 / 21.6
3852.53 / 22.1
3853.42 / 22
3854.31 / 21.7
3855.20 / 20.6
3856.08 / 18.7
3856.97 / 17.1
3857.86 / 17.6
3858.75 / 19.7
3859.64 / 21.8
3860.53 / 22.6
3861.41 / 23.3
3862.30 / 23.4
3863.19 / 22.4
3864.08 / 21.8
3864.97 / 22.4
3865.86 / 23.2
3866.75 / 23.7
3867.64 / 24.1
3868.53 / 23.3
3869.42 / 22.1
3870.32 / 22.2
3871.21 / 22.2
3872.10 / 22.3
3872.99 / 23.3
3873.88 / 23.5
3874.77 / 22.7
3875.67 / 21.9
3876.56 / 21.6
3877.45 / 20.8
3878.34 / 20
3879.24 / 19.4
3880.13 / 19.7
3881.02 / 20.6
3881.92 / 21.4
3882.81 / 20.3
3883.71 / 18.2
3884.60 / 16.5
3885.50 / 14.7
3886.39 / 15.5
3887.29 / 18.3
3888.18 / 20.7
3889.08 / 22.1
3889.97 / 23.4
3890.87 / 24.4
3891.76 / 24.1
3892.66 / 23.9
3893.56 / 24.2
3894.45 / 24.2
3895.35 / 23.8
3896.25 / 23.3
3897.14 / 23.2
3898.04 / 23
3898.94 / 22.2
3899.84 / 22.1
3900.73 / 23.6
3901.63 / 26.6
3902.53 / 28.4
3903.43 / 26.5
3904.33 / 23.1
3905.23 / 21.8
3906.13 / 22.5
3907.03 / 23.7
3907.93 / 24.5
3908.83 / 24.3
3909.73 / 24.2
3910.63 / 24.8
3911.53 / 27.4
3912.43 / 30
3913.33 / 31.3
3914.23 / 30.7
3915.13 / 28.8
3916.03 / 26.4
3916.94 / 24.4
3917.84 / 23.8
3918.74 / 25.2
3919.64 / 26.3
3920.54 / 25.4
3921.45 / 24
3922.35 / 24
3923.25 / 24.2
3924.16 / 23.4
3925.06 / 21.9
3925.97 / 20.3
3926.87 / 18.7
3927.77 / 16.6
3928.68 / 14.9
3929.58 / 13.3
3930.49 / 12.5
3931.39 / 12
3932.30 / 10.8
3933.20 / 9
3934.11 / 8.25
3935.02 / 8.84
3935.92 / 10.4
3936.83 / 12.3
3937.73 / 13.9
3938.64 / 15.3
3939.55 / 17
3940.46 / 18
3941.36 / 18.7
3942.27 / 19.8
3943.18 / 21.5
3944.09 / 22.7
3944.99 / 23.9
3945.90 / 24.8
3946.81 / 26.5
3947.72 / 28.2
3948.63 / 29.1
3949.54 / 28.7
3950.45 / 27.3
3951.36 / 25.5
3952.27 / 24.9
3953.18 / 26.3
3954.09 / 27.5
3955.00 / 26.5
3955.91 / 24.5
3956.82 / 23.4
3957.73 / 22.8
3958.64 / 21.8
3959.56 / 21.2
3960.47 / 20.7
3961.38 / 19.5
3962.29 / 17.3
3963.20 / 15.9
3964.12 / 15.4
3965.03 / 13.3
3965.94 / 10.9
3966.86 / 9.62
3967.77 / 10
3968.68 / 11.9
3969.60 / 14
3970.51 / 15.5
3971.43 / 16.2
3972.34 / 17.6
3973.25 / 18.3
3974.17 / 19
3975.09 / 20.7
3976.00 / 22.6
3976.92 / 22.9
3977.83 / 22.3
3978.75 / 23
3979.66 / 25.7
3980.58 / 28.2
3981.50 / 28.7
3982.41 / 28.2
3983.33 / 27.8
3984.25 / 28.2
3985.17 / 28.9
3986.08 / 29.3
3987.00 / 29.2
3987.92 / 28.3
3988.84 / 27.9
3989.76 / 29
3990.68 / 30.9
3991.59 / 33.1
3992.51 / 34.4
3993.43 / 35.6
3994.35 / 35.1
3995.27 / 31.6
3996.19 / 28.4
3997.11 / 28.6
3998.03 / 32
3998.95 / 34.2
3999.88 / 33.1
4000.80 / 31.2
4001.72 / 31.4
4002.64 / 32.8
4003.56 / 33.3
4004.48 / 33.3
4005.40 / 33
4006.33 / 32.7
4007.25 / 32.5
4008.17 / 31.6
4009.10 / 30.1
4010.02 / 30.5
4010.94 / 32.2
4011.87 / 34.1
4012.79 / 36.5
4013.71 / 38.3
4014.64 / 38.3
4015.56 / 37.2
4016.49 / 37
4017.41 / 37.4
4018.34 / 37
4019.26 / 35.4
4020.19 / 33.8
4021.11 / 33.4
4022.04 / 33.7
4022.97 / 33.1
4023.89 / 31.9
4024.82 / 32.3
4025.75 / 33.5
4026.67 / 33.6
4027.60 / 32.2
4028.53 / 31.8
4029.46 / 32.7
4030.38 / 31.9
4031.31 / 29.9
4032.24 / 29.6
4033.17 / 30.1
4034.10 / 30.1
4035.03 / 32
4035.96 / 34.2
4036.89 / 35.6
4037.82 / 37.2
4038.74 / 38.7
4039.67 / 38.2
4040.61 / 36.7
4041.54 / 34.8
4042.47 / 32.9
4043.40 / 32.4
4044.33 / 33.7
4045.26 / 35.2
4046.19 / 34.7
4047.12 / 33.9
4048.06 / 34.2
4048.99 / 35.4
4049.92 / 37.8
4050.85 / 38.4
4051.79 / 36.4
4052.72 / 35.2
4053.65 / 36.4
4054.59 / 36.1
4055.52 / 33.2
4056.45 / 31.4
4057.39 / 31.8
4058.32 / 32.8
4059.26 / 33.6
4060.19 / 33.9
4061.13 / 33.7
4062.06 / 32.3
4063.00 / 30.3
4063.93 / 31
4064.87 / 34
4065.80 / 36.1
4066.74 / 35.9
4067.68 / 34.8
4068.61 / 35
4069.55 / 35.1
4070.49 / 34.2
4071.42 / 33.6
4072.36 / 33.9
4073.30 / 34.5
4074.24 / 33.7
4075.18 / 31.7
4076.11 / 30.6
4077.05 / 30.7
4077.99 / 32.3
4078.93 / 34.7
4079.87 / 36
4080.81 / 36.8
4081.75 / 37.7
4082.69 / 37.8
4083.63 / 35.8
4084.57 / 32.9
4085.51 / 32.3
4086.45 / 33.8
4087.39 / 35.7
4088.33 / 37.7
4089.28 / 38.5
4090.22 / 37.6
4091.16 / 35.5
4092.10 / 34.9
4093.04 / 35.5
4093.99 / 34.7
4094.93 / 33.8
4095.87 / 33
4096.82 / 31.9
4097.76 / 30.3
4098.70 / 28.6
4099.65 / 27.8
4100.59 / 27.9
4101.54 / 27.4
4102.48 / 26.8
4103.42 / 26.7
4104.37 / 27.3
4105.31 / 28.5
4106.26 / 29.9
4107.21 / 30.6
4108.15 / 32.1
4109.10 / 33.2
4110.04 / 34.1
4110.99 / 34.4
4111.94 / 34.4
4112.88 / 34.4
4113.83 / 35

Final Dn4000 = 1.70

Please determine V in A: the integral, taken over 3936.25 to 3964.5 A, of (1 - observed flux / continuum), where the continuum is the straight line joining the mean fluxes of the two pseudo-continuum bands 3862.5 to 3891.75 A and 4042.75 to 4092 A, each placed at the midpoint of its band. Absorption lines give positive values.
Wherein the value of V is 4.7 A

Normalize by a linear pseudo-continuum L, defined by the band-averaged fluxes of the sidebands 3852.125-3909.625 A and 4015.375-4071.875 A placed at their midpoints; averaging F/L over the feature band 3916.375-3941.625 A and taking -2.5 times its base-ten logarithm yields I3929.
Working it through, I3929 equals 0.398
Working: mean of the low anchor 22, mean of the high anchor 34.1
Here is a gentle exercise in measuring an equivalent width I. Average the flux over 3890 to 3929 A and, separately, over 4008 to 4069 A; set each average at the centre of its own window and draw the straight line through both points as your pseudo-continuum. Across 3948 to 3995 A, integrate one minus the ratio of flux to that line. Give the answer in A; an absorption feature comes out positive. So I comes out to 9.0 A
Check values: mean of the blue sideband 24.2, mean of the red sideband 34.1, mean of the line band 23.5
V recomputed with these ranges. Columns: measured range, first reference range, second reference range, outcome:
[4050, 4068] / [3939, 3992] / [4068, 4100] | -1.4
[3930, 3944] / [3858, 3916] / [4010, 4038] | 6.7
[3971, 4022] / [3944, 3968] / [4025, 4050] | -4.3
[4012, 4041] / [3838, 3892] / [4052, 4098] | -3.0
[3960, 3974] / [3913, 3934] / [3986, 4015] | 6.2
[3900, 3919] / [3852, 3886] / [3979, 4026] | -1.0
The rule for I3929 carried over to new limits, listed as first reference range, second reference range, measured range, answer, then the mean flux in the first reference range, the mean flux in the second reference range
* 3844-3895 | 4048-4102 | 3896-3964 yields 0.138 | 21.3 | 33.9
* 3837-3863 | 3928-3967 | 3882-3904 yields -0.151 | 19.6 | 19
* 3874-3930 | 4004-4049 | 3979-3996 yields 0.019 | 22.8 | 33.9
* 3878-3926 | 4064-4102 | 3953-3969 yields 0.385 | 23.4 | 33.8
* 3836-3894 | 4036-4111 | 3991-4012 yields -0.114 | 20.5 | 33.7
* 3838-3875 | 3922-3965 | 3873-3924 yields -0.153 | 20.8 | 19.7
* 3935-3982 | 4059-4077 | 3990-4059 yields -0.197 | 20.3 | 33.5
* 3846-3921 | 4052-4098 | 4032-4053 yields -0.080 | 22.6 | 34.2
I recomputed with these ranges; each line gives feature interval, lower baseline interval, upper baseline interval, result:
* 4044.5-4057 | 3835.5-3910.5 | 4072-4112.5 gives -1.8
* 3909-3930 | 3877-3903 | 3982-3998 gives 0.2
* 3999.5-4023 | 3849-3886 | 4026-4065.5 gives -2.0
